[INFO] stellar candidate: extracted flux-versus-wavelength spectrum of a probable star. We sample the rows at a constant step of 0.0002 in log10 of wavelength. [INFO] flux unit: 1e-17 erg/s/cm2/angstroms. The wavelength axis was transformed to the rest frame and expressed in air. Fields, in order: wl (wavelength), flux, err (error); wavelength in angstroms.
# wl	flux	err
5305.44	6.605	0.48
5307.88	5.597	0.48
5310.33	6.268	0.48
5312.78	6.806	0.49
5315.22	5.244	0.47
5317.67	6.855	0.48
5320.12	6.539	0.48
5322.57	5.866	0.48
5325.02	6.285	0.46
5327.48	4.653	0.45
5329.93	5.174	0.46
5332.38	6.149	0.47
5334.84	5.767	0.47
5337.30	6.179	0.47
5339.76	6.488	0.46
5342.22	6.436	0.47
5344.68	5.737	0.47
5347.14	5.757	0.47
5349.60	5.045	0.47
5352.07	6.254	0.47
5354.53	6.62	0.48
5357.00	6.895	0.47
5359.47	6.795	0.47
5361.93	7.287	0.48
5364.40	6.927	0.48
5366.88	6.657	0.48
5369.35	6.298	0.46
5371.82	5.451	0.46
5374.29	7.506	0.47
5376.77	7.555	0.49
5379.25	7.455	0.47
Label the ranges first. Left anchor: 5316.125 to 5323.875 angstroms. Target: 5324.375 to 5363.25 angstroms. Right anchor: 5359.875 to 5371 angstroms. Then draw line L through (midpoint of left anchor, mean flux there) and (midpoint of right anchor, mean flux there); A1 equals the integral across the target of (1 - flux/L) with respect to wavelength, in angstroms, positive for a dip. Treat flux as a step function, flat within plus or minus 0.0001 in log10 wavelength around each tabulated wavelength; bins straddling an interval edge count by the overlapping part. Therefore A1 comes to 2.8 angstroms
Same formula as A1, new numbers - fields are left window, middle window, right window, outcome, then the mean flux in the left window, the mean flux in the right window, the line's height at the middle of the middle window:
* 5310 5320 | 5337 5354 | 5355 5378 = 1.6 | 6.32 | 6.81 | 6.61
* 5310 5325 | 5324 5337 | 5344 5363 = 1.3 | 6.27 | 6.31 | 6.28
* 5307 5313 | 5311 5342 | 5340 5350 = 0.0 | 6.15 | 5.88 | 6.02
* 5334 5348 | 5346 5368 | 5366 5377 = -0.4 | 6.08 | 6.62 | 6.36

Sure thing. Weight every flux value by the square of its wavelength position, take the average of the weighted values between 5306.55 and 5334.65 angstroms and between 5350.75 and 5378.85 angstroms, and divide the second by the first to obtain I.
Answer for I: 1.2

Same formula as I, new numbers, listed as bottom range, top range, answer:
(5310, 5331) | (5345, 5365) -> 1.09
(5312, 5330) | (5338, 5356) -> 1.03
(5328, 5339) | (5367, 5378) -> 1.18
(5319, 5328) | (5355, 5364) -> 1.19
